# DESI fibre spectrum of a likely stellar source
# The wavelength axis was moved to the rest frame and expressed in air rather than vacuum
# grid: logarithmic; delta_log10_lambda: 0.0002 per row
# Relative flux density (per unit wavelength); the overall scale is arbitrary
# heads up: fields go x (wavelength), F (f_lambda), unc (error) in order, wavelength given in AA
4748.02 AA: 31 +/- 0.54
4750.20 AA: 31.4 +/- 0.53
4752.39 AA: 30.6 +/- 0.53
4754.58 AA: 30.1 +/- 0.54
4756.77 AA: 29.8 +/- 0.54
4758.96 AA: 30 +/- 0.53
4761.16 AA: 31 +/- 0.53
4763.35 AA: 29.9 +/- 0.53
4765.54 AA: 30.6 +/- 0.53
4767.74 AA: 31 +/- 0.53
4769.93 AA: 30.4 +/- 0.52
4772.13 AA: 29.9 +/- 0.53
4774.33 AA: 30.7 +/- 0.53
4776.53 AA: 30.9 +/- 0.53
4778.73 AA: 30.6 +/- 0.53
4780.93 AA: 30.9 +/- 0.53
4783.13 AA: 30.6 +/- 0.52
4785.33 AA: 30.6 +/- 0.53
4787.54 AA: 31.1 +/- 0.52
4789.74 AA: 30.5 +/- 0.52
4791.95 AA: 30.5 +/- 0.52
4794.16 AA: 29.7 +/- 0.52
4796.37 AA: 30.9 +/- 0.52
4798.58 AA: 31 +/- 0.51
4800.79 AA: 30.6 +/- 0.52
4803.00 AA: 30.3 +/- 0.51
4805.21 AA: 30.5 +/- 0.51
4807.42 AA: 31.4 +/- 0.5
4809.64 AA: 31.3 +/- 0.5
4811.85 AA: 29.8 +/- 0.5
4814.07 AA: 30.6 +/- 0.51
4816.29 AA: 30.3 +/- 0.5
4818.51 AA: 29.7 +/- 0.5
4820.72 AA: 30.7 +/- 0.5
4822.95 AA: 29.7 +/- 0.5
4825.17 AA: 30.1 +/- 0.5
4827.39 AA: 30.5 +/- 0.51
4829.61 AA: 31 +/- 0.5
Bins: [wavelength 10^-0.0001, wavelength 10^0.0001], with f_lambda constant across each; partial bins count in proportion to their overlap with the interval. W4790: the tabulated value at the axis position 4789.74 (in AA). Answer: 30.5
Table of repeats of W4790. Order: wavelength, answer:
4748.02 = 31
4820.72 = 30.7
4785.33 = 30.6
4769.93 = 30.4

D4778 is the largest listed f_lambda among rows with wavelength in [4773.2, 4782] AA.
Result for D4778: 30.9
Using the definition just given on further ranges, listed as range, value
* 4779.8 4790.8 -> 31.1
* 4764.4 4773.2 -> 31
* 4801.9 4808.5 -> 31.4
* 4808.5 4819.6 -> 31.3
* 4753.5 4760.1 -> 30.1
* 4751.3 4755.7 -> 30.6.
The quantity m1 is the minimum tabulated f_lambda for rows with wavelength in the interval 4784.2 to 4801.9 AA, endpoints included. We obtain 29.7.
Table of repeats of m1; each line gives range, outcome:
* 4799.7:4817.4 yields 29.8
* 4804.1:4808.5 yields 30.5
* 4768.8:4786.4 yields 29.9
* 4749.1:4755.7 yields 30.1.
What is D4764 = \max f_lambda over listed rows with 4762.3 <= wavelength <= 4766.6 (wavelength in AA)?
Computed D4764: 30.6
